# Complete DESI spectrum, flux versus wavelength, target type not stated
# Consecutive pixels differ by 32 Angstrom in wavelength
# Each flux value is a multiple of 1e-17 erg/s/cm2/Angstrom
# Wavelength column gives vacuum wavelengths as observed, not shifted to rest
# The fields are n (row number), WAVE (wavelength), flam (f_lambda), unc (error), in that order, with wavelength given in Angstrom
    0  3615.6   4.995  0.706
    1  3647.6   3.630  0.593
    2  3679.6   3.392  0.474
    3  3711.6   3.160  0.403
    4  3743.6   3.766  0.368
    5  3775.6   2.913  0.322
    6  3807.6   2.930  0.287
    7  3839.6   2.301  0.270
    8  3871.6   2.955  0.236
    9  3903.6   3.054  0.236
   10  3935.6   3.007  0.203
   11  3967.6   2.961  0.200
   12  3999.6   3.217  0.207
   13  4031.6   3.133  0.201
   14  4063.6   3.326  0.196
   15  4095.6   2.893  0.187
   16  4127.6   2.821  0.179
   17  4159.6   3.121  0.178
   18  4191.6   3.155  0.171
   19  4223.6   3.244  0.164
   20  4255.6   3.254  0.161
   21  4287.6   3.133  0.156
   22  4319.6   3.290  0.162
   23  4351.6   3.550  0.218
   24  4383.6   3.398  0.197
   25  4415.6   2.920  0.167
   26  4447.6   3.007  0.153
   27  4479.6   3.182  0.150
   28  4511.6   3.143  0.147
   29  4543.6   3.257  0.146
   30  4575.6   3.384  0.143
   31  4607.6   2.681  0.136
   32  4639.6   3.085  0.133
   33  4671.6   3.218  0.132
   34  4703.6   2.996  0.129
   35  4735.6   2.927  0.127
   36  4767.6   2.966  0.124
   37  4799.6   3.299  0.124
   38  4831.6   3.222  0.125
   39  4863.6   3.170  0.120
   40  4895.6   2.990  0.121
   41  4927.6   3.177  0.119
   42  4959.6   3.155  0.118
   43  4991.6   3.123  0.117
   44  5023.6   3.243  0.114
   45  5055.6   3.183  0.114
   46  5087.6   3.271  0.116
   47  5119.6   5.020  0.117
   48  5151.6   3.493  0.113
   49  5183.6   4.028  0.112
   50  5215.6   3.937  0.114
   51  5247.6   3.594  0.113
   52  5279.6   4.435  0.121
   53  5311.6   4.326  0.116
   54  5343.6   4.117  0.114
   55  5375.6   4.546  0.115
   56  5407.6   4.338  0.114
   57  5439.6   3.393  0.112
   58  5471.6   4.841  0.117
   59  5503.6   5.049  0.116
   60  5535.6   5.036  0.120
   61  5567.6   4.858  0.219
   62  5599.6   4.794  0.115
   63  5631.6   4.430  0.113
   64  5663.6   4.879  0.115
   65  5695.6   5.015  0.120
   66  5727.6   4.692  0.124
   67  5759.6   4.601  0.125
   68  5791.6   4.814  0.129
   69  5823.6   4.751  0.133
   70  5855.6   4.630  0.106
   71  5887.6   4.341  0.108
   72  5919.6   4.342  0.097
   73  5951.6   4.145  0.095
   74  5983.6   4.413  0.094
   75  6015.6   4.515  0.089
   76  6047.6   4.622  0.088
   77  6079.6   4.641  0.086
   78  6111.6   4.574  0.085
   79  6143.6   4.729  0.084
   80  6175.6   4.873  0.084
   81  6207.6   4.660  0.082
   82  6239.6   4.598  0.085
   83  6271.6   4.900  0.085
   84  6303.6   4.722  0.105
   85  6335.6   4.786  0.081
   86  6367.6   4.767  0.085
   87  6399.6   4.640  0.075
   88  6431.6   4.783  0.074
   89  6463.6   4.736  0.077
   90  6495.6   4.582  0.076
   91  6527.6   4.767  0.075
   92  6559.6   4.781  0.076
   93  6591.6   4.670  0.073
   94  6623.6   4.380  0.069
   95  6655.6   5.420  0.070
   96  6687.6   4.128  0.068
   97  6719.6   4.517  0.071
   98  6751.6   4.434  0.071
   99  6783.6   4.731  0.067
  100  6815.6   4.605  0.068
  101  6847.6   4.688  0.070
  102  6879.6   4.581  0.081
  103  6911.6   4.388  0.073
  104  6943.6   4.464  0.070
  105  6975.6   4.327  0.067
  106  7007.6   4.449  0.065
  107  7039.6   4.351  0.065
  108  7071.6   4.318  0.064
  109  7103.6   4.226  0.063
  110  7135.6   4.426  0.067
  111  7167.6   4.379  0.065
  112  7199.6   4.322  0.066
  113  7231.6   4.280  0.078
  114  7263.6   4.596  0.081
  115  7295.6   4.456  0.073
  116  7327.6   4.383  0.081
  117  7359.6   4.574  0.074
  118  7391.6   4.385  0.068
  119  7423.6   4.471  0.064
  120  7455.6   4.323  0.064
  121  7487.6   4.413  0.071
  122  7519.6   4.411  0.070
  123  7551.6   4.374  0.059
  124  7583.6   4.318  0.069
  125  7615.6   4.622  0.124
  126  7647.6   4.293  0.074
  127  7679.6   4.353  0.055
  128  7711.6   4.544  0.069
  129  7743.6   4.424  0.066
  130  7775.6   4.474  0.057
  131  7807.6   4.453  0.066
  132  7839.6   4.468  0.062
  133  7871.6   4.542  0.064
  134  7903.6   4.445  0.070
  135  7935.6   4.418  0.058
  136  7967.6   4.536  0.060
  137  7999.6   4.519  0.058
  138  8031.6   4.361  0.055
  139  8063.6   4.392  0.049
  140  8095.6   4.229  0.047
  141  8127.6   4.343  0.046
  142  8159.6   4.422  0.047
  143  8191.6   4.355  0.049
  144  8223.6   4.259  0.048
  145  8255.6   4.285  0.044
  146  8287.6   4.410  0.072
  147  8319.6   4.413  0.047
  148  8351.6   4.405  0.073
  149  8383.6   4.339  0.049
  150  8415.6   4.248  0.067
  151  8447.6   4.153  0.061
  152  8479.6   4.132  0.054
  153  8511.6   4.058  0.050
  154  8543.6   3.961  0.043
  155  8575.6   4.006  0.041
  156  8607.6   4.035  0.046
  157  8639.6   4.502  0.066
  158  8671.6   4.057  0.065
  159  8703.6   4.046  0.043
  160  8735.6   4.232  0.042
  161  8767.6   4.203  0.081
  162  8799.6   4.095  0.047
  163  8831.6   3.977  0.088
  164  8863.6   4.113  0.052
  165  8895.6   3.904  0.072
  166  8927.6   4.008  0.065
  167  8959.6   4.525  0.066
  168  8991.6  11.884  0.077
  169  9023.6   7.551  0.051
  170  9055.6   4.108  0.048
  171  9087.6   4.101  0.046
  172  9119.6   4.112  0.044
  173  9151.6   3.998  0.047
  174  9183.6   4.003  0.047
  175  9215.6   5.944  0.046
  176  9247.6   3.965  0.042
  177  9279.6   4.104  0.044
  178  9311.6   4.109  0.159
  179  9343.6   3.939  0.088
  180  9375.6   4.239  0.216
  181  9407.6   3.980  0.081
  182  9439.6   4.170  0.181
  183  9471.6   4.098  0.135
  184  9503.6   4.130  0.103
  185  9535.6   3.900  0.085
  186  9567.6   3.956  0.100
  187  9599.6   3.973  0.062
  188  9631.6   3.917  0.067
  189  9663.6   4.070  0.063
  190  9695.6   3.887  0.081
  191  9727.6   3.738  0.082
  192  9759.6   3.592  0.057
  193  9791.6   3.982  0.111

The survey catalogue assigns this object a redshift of 0.37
